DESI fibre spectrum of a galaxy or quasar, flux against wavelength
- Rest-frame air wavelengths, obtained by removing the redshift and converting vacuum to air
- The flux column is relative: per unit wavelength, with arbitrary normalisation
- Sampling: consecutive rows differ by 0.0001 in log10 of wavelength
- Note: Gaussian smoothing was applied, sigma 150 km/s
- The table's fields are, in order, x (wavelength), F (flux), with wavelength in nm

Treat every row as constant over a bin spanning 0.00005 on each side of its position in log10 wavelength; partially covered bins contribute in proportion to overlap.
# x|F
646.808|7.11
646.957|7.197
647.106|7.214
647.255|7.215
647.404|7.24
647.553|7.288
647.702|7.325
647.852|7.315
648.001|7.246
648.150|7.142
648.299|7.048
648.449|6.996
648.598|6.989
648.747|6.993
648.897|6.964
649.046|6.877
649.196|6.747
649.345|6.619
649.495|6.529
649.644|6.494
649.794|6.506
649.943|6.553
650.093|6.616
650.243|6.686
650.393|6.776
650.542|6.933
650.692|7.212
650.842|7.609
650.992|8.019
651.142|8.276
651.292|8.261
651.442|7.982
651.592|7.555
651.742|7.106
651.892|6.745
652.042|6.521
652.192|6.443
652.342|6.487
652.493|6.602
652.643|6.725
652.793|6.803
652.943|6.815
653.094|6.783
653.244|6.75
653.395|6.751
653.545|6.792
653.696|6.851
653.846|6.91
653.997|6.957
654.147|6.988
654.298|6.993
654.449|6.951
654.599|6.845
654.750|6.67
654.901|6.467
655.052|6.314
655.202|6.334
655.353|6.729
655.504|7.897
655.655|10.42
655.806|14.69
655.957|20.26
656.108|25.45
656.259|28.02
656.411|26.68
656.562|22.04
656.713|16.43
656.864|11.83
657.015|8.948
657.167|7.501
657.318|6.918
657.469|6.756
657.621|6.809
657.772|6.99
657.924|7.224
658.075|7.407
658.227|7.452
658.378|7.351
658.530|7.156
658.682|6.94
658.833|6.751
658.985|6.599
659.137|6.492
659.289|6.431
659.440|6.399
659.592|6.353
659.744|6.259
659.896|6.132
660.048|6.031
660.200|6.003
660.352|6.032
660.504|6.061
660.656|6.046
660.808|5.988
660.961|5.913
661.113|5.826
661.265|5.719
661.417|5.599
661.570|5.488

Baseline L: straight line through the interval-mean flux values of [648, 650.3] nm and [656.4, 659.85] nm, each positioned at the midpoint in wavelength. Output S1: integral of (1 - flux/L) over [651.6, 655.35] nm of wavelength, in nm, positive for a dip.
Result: 0.48 nm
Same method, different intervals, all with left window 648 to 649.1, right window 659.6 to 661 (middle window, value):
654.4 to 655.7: -0.12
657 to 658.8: -0.27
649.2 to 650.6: 0.06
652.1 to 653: 0.01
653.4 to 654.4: -0.05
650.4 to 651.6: -0.15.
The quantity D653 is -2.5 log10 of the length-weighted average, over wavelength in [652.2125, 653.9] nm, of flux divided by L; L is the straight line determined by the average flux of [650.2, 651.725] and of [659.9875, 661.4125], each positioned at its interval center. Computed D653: 0.07 mag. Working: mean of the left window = 7.53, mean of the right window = 5.94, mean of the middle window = 6.74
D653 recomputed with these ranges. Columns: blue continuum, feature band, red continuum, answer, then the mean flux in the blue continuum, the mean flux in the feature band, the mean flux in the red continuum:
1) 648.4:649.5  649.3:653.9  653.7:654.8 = -0.013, 6.86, 6.96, 6.91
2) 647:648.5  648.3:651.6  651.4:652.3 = 0.001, 7.2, 7.09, 7.01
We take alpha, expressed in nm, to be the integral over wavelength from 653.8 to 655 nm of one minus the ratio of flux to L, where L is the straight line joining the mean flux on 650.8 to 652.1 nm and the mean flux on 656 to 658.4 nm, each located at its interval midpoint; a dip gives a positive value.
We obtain 0.40 nm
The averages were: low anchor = 7.58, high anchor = 13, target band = 6.83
